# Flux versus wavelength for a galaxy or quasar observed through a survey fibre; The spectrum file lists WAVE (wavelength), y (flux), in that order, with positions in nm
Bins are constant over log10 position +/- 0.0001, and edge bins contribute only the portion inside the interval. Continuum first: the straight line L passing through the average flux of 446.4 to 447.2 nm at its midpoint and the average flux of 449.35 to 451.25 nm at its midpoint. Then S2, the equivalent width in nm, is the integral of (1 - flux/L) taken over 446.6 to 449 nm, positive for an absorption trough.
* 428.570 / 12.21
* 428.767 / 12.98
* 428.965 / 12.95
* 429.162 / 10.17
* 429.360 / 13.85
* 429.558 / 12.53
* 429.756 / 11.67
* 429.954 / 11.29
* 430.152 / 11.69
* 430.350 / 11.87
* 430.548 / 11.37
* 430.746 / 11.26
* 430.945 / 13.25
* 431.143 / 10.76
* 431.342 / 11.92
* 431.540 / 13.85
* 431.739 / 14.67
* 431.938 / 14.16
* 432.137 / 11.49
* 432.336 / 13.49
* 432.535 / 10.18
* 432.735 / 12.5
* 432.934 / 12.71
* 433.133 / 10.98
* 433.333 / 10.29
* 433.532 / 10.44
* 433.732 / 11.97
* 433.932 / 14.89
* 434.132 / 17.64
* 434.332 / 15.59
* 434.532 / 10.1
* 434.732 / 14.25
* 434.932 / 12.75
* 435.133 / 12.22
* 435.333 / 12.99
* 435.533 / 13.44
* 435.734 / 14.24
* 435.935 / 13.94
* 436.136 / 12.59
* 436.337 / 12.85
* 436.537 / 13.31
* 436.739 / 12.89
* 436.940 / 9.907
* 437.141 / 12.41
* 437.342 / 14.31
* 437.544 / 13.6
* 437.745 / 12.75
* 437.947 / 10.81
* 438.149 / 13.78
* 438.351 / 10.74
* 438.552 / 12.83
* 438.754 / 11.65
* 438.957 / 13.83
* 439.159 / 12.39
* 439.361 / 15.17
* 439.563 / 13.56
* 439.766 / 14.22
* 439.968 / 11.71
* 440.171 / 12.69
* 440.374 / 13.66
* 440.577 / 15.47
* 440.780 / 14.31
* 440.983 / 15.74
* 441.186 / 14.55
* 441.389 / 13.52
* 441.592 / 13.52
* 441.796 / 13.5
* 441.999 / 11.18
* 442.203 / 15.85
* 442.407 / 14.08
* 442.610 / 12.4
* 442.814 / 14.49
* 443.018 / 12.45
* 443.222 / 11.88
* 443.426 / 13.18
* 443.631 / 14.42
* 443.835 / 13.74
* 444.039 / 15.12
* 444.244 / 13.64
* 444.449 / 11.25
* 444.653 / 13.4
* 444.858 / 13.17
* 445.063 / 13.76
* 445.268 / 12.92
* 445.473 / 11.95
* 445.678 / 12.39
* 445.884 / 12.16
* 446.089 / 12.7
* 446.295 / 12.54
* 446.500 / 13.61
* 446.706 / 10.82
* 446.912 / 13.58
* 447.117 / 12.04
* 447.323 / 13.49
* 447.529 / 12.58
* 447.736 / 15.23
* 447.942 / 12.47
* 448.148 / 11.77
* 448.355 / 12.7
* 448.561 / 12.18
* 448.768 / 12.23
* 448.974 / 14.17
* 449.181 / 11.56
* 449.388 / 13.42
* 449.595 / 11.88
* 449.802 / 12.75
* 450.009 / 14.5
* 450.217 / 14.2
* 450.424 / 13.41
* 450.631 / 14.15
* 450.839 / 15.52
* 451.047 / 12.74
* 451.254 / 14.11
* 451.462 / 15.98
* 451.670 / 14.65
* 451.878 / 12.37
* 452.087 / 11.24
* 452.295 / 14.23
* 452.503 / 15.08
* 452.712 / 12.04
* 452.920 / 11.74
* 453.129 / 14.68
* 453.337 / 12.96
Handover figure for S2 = 0.02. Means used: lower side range 12.5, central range 12.7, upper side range 13.7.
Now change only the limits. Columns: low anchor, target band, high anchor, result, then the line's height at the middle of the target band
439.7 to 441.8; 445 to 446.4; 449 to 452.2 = 0.11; 13.7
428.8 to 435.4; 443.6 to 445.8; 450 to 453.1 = 0.01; 13.3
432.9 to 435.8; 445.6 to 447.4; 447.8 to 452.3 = 0.09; 13.2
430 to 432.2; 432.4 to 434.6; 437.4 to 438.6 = -0.02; 12.4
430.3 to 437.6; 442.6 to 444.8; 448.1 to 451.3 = -0.05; 13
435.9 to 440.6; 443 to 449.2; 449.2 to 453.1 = 0.18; 13.3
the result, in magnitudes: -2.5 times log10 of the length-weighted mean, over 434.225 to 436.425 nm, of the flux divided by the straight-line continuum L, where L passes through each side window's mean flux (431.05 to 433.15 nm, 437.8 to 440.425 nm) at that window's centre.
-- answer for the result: -0.05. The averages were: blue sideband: 12.5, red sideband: 12.8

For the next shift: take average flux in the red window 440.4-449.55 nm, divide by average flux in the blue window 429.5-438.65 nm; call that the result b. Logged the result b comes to 1.05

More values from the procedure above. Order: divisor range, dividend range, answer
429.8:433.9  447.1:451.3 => 1.10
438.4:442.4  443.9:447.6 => 0.94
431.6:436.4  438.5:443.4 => 1.05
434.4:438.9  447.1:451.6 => 1.05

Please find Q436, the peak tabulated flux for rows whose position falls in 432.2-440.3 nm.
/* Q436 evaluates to 17.64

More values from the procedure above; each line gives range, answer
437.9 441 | 15.74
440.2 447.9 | 15.85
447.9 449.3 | 14.17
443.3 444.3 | 15.12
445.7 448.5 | 15.23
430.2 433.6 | 14.67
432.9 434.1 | 14.89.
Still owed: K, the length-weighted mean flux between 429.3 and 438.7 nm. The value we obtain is 12.6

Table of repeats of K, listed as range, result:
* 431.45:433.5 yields 12.4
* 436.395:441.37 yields 13.2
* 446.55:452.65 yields 13.3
